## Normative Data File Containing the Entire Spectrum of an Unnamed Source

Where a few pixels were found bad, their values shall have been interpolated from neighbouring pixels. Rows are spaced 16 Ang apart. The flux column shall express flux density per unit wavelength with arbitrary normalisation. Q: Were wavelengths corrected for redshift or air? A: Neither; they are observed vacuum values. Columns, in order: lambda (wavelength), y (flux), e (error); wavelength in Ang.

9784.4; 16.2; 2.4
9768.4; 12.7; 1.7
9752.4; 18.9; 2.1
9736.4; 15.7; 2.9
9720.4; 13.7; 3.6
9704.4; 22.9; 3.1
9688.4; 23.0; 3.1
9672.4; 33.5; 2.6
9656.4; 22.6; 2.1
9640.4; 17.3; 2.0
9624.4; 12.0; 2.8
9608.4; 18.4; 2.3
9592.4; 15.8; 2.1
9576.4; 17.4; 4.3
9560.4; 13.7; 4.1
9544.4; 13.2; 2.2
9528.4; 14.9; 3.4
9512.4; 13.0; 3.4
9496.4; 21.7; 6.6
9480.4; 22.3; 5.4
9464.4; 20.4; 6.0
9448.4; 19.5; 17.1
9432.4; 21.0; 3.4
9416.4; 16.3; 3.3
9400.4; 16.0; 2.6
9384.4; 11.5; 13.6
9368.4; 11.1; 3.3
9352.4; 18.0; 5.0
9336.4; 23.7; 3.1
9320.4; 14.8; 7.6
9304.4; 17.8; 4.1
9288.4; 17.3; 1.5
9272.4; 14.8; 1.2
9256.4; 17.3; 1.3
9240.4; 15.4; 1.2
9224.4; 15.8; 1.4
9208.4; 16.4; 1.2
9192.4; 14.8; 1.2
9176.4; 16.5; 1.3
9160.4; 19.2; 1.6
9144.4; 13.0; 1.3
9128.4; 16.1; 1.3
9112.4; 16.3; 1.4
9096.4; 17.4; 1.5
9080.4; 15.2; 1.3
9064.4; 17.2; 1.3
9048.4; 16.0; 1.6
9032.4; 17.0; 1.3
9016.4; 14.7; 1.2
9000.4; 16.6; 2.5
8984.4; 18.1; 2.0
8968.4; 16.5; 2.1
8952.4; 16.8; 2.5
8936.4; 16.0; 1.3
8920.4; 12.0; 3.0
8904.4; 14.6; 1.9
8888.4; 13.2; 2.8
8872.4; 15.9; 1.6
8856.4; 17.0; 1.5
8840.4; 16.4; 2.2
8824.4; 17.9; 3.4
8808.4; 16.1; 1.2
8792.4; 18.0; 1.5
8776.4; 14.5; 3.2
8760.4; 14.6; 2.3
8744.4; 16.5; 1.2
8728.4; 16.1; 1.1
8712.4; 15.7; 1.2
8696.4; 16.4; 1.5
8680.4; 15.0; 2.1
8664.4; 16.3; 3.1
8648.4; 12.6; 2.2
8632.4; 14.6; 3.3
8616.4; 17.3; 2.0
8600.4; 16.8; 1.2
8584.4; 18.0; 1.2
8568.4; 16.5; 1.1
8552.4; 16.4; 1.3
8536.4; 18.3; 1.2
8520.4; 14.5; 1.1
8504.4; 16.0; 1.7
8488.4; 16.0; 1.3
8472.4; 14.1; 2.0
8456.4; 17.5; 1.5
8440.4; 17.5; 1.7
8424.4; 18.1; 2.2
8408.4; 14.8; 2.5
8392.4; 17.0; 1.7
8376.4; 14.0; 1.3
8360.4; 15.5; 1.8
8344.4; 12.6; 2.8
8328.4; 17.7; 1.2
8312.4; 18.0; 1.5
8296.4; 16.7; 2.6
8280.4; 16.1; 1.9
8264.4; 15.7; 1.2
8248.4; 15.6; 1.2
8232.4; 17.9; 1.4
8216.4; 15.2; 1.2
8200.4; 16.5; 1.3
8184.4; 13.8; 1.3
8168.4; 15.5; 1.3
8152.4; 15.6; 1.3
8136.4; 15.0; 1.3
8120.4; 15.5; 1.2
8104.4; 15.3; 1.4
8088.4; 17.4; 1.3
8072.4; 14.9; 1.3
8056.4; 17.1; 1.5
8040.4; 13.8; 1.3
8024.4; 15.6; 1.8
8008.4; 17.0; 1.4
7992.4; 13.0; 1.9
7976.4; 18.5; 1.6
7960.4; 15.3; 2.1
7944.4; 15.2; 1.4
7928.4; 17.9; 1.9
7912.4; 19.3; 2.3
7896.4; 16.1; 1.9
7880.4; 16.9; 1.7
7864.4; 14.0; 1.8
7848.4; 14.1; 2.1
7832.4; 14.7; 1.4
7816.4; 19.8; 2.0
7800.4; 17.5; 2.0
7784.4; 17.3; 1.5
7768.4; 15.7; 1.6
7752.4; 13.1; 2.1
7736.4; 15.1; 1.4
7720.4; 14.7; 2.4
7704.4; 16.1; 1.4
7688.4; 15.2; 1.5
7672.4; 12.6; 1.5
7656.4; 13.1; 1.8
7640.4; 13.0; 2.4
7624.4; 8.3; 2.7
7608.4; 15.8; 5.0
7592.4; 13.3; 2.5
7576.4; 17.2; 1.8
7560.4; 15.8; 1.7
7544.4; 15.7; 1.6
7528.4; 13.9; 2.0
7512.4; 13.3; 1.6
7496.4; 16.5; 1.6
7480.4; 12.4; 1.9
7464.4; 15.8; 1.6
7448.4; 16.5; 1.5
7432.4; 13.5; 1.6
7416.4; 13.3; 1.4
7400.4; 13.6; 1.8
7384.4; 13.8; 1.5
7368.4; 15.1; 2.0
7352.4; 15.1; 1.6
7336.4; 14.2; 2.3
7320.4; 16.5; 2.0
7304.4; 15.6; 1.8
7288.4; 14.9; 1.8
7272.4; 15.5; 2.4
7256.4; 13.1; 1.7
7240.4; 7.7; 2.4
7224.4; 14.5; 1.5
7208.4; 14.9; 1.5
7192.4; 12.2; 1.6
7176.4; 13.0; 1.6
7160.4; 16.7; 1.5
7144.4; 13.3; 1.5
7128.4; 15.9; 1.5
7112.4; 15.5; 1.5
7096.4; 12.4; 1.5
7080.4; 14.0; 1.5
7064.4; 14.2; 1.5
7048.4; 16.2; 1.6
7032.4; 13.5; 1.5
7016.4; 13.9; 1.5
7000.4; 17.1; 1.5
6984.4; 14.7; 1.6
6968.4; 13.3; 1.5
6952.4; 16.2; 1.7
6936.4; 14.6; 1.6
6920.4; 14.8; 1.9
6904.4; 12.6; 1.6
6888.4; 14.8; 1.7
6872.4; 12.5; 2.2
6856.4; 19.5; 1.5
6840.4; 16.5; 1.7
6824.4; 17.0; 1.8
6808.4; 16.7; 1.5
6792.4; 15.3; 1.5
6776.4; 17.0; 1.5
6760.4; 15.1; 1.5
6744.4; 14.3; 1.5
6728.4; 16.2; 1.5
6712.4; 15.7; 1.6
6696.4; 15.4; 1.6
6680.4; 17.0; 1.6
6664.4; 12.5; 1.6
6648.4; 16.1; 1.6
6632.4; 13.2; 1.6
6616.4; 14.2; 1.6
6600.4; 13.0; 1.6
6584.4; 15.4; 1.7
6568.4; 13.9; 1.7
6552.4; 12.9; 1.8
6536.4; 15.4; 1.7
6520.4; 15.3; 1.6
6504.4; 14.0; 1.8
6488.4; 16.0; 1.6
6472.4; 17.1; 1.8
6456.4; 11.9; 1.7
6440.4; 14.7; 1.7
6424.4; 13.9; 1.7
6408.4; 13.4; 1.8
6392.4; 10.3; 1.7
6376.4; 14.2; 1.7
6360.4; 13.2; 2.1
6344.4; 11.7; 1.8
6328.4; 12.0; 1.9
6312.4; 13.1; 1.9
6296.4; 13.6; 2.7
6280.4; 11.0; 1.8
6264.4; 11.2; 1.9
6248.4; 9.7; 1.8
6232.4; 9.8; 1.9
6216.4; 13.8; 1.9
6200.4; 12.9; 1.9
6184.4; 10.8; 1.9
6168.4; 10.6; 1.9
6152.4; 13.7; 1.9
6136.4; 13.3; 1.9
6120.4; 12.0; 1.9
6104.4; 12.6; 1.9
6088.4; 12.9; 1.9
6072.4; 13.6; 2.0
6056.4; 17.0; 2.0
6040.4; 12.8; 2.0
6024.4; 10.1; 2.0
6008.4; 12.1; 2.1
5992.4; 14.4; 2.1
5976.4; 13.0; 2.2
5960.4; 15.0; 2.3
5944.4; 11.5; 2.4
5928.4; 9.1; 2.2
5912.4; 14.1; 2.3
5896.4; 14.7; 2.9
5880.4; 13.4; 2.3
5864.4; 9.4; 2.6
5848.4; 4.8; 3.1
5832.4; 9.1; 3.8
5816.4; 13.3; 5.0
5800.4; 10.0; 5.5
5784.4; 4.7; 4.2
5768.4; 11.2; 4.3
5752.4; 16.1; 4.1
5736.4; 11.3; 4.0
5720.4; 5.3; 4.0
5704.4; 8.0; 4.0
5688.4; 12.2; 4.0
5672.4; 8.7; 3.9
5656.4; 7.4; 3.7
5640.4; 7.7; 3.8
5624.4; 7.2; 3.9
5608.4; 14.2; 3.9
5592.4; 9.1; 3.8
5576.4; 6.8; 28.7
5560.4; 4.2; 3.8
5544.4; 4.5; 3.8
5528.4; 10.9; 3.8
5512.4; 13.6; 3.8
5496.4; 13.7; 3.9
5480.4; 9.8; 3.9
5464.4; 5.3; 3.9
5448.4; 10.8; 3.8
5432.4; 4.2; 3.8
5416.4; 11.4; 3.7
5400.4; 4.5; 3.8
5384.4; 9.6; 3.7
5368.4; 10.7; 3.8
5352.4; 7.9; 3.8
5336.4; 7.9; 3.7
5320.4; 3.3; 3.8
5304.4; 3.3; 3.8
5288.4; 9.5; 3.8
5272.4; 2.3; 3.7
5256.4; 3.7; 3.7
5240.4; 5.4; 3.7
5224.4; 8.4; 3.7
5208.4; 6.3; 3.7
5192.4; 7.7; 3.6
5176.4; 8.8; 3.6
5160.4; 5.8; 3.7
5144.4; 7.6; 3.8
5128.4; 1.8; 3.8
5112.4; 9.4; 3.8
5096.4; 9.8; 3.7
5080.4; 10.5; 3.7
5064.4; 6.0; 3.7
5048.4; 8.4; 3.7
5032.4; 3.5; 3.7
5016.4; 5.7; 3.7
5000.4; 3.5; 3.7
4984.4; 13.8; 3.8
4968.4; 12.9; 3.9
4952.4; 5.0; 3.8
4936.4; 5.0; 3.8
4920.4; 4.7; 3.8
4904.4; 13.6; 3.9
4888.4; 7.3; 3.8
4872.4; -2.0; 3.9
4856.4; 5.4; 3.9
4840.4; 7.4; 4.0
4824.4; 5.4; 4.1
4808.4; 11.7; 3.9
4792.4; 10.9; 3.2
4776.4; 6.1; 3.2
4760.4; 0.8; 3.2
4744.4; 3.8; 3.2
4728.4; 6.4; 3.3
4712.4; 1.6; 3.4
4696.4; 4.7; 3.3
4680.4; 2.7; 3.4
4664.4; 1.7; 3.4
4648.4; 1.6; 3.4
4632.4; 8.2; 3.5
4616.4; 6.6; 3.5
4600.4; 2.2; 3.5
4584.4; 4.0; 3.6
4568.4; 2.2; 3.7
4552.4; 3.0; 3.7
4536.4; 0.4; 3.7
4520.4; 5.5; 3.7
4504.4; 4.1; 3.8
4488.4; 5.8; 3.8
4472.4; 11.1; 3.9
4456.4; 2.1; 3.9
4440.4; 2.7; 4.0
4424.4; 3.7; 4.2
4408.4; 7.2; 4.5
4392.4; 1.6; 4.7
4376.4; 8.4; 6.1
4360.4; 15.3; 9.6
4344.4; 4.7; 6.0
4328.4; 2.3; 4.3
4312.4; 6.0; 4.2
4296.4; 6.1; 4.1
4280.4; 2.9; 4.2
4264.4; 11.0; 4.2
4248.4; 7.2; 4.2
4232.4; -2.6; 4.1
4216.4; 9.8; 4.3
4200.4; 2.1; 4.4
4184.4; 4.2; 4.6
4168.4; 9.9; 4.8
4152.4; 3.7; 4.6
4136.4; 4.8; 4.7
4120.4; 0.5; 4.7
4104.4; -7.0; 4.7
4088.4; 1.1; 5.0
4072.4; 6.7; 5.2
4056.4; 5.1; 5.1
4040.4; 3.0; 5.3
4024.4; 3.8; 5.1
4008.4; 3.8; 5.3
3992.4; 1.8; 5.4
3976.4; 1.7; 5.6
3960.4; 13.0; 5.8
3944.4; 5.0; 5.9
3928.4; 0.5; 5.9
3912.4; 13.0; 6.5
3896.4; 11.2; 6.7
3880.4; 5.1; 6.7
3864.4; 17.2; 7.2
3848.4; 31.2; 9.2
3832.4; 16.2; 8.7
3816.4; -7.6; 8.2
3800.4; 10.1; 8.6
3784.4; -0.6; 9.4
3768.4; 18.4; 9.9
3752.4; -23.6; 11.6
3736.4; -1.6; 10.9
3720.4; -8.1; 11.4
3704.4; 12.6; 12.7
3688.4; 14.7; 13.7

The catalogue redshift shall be 0.473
